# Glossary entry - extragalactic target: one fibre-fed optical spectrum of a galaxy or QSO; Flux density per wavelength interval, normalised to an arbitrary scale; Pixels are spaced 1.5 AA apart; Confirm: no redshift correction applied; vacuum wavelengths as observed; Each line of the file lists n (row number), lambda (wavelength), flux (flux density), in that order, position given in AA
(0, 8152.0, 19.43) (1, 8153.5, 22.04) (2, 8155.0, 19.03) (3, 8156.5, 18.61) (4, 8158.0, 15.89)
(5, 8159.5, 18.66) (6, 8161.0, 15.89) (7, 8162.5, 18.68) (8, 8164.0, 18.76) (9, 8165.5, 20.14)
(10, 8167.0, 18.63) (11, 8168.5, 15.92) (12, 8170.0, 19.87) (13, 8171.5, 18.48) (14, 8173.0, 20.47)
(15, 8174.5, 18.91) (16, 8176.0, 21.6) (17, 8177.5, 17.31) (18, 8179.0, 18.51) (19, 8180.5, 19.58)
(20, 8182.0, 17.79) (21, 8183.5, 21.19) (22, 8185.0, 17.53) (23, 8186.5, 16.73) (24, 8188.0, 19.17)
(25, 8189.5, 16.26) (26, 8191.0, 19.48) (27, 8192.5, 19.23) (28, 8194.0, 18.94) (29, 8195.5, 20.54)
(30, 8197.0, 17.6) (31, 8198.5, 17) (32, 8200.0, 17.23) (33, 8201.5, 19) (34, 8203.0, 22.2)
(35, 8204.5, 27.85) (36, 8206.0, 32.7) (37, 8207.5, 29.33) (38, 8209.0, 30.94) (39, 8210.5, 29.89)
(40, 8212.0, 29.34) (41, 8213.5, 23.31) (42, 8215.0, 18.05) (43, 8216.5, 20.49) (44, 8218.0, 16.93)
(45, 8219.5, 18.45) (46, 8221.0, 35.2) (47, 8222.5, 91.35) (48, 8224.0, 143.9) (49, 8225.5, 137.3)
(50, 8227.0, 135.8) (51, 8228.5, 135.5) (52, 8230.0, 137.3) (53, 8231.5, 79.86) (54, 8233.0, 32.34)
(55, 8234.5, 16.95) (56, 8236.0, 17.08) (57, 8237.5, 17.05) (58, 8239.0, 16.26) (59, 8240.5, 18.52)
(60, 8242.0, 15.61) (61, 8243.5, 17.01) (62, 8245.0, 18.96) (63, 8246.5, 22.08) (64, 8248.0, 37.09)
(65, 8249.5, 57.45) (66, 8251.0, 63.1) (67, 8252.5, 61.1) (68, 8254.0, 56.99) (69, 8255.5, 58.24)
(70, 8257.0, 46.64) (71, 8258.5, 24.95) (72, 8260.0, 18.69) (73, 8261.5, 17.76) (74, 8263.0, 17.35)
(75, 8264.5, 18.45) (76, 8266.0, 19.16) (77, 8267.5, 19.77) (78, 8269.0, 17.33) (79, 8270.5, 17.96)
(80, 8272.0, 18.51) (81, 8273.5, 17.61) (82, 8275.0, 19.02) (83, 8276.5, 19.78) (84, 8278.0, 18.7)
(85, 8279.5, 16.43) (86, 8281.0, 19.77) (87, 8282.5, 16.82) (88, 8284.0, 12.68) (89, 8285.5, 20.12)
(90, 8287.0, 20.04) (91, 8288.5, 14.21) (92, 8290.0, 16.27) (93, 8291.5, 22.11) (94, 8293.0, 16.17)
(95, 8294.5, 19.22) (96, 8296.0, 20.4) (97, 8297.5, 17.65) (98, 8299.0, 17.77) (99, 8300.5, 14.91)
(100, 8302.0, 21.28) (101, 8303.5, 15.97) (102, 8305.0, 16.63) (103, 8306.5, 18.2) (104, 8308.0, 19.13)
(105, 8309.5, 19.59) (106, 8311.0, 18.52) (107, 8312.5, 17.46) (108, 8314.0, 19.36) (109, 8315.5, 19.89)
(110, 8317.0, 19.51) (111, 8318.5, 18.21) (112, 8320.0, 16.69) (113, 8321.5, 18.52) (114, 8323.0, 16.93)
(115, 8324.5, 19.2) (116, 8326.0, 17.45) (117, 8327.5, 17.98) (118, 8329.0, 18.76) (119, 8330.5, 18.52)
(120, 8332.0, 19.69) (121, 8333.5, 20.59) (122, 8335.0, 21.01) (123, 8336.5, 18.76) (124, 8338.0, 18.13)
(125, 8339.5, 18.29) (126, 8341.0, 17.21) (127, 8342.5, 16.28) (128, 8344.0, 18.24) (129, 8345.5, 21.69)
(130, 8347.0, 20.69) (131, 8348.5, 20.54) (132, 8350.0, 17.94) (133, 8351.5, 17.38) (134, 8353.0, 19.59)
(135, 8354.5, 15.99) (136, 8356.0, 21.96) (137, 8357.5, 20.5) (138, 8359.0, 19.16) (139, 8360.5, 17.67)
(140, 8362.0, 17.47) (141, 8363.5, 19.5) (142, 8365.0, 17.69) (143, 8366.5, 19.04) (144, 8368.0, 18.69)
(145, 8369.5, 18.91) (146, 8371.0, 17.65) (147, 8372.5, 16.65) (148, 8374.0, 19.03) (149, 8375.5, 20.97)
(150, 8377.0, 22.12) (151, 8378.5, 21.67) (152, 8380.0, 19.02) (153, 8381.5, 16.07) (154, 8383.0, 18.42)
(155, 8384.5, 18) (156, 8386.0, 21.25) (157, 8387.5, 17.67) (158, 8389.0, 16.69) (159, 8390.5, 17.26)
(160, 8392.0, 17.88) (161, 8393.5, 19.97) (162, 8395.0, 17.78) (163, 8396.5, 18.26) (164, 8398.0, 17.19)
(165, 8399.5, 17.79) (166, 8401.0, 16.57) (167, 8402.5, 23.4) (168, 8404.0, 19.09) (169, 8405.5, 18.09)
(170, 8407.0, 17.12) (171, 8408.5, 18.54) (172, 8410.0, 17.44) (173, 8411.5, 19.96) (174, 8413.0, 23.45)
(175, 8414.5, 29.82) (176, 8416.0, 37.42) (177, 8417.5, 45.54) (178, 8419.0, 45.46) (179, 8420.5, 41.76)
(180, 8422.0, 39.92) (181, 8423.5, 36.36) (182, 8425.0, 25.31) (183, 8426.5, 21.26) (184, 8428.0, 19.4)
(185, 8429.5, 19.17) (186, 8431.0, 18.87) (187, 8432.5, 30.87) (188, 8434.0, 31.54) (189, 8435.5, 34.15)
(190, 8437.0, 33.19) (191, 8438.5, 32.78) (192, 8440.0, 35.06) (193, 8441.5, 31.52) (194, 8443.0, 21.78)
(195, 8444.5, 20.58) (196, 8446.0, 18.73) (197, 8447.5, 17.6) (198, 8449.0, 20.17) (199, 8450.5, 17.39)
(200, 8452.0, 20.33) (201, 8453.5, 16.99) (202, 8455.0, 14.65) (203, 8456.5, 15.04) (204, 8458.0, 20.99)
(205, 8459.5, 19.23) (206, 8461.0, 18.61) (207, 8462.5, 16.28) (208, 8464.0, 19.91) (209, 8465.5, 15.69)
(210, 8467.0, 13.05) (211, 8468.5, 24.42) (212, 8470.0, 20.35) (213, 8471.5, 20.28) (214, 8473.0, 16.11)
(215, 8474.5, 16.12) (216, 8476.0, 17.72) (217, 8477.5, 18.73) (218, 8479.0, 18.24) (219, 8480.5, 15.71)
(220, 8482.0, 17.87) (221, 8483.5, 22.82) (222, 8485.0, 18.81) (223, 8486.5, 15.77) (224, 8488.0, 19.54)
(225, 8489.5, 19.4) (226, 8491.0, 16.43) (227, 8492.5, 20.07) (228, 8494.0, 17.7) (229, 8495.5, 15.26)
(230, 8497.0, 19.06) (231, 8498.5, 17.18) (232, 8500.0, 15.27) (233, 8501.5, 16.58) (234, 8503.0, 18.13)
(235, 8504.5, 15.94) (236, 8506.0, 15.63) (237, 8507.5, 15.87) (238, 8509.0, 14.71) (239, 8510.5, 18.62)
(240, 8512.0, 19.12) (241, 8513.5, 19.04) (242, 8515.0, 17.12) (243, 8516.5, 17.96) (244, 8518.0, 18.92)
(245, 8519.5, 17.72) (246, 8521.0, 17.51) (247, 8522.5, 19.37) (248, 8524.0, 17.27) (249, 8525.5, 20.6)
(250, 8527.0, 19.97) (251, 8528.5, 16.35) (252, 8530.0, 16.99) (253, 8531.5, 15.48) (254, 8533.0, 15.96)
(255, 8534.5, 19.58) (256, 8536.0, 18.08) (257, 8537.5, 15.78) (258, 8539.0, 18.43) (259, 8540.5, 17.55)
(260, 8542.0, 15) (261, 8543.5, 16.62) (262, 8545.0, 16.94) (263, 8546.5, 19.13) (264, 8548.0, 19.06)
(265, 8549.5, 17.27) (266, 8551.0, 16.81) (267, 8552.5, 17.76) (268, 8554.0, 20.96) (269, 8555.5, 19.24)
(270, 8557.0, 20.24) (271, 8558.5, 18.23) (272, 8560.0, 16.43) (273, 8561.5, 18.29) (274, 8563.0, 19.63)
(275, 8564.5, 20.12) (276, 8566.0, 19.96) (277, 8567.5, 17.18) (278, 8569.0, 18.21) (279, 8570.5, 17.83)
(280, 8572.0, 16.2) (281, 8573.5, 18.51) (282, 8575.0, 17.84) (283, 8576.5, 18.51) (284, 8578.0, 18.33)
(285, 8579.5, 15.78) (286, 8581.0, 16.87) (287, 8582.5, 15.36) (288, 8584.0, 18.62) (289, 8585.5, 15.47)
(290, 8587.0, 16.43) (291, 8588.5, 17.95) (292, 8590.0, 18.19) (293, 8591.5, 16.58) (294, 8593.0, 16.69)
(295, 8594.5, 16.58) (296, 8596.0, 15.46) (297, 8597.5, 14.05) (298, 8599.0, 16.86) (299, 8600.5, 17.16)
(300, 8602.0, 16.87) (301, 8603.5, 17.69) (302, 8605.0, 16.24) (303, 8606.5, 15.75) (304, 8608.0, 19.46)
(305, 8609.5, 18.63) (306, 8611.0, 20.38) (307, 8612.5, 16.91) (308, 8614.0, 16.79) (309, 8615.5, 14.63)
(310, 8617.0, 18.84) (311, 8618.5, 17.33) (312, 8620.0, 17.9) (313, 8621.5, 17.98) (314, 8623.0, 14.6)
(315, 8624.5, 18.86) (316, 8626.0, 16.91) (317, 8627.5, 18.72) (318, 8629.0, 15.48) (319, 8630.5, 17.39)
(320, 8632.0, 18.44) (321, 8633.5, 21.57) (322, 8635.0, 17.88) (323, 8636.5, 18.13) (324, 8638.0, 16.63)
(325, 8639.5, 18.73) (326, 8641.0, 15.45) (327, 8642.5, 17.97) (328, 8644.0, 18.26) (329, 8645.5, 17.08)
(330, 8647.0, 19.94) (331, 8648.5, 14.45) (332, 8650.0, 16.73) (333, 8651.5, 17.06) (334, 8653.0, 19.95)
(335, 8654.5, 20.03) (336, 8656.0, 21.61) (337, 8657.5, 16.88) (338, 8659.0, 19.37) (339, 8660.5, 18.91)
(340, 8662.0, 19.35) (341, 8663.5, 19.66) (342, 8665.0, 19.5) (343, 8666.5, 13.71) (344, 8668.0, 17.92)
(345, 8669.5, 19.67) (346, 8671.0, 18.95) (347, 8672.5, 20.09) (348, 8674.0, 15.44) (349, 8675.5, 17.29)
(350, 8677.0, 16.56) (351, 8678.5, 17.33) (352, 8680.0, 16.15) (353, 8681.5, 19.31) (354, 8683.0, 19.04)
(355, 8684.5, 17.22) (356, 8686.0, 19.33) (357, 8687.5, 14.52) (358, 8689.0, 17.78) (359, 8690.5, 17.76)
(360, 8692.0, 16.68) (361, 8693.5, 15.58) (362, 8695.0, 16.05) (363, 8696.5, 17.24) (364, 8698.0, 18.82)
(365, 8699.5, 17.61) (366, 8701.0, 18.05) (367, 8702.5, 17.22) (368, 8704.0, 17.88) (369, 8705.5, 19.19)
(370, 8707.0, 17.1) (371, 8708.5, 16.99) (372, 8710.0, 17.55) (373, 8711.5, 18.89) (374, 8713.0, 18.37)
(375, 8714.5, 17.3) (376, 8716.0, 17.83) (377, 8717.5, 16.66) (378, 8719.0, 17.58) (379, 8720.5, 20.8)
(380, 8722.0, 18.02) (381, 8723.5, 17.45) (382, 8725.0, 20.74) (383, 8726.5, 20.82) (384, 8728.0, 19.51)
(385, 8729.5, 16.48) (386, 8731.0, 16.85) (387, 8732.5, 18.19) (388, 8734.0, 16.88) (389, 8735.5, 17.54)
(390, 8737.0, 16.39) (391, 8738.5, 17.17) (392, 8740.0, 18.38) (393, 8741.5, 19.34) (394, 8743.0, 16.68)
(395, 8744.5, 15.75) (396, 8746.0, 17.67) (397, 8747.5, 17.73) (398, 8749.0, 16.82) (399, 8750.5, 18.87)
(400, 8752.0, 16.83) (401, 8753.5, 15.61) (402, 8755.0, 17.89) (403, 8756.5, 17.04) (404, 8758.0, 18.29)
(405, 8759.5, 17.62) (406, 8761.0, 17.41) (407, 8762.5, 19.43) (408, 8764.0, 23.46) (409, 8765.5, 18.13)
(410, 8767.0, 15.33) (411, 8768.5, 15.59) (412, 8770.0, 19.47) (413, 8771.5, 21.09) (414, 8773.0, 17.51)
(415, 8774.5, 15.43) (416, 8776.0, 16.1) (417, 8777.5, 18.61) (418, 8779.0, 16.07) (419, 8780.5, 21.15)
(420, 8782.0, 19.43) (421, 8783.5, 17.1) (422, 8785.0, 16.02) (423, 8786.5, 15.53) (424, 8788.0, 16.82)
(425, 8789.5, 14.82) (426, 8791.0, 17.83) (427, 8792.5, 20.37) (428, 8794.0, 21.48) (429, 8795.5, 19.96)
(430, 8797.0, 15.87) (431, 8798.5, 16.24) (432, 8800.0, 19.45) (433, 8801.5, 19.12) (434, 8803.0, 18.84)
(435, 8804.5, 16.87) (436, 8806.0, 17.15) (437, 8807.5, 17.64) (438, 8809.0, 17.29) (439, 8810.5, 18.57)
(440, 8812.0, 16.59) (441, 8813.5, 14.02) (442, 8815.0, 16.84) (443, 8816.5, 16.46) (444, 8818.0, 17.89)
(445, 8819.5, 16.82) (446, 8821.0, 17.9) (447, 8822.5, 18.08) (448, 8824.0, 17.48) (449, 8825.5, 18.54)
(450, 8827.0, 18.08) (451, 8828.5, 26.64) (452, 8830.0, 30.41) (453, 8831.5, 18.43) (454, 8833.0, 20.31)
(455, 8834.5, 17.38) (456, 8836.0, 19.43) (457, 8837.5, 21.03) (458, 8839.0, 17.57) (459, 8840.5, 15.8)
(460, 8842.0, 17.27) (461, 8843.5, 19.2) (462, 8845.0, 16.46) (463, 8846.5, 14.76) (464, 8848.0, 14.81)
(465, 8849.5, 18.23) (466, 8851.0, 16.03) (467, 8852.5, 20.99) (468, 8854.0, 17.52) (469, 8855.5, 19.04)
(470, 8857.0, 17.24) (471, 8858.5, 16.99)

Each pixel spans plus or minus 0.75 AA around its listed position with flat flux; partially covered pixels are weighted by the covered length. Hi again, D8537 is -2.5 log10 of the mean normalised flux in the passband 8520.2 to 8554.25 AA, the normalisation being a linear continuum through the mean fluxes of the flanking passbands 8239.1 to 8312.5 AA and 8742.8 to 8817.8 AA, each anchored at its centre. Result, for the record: 0.16 mag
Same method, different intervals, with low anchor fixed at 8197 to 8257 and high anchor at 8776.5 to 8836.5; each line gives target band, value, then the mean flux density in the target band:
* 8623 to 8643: 0.43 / 17.7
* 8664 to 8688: 0.35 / 17.7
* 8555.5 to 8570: 0.50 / 18.7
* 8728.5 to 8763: 0.21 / 17.4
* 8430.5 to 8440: 0.15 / 30.9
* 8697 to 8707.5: 0.27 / 18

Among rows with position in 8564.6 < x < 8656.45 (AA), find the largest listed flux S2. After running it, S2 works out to 21.61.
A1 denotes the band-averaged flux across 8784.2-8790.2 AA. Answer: 15.8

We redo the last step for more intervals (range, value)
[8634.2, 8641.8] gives 17.4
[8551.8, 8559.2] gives 19.3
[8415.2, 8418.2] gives 41.2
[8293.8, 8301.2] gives 18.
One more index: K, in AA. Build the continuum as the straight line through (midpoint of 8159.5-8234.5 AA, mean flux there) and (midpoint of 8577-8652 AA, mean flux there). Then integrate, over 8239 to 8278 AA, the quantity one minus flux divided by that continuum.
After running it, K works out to 5.3 AA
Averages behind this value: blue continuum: 35.3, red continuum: 17.2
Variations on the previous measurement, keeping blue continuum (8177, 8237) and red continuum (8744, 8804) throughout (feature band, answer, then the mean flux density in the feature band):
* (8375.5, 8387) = 4.6 AA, 19.6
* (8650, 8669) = 3.1 AA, 18.6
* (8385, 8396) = 4.8 AA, 18.3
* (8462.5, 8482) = 7.6 AA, 18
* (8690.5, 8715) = 3.6 AA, 17.5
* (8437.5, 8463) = 7.6 AA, 21.2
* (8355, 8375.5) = 8.9 AA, 18.8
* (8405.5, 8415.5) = 3.3 AA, 21.2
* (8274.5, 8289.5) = 7.7 AA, 17.7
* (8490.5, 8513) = 8.9 AA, 17.1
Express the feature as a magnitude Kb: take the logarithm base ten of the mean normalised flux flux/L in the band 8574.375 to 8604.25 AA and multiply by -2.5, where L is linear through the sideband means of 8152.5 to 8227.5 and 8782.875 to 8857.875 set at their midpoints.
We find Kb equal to 0.29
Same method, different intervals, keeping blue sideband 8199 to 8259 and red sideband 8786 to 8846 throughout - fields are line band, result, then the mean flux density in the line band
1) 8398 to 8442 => 0.316 mag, 27.4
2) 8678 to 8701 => 0.360 mag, 17.4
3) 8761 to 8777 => 0.134 mag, 18.1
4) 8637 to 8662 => 0.395 mag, 18.1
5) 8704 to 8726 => 0.255 mag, 18.2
